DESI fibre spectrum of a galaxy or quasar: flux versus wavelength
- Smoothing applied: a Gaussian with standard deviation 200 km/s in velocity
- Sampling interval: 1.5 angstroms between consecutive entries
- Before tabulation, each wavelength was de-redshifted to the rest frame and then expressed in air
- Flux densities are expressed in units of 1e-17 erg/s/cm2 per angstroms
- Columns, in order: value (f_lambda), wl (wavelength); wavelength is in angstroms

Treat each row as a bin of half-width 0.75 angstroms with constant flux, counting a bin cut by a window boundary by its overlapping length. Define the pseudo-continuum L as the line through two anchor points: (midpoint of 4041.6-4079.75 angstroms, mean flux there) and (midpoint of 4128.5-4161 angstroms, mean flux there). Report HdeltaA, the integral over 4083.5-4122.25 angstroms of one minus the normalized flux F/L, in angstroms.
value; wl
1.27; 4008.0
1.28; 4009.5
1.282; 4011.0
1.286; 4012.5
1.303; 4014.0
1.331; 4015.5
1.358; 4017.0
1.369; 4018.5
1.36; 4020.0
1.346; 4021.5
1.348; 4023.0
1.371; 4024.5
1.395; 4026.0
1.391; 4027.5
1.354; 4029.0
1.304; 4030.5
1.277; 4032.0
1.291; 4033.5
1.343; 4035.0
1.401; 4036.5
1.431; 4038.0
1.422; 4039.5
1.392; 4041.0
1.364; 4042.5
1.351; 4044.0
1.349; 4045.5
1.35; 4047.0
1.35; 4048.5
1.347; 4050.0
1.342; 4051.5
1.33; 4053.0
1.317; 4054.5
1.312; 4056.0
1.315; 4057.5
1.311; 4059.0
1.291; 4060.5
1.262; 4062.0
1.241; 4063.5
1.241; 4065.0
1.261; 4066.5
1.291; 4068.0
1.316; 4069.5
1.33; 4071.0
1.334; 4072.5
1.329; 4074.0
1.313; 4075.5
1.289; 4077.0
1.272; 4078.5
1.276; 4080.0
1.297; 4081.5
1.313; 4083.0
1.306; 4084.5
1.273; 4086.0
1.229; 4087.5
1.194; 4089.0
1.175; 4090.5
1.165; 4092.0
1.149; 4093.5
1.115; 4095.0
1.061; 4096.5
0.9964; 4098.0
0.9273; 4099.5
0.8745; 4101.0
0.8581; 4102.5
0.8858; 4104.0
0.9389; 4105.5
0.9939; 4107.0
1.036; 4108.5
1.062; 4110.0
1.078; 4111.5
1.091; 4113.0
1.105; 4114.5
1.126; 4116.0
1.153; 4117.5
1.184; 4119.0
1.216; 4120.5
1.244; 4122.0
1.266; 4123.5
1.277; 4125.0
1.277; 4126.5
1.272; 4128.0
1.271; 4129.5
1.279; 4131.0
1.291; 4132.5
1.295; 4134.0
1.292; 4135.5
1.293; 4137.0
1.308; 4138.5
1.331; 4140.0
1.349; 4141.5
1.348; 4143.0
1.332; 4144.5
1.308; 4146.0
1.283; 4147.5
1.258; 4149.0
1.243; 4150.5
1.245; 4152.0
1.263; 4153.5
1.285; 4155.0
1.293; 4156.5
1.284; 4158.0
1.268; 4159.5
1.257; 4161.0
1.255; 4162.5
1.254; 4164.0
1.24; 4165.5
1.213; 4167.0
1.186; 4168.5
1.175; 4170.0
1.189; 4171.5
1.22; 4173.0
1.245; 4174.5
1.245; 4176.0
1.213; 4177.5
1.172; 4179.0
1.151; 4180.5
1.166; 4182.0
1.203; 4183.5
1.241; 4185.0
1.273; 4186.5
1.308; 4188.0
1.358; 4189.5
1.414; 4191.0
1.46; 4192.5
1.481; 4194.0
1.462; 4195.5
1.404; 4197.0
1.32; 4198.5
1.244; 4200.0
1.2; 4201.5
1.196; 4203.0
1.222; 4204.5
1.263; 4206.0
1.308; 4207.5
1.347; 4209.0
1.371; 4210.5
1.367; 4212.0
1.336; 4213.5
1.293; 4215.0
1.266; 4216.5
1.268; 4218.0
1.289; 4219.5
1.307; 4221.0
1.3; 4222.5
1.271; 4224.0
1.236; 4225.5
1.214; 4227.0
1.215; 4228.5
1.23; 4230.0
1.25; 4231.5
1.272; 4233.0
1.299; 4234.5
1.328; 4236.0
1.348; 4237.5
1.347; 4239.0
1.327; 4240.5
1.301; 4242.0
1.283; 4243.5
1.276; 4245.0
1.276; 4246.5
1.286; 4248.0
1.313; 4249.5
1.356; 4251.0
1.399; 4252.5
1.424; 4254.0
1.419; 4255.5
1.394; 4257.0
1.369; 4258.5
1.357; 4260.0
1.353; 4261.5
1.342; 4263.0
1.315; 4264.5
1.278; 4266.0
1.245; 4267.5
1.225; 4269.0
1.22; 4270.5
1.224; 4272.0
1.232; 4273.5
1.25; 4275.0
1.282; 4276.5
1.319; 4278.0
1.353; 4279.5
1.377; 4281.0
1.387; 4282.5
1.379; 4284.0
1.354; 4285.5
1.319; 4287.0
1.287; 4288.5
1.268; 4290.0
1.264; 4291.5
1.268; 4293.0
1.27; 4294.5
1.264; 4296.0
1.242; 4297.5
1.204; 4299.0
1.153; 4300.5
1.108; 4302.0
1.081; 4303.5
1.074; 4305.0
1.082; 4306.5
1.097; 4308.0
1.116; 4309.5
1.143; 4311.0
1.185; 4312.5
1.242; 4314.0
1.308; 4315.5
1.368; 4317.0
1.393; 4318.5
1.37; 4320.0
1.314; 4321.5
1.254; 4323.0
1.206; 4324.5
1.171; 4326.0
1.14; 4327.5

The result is 6.2 angstroms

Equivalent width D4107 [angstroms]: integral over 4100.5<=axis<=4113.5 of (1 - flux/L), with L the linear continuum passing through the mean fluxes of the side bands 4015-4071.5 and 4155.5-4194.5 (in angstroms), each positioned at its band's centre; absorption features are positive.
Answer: 3.2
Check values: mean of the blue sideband 1.34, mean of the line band 0.98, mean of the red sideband 1.26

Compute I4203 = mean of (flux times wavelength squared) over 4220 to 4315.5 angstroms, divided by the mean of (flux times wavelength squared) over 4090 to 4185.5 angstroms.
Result 1.14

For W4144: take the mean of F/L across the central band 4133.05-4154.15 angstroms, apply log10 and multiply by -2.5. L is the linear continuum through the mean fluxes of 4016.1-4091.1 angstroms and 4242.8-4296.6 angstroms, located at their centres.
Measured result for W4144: 0.02 mag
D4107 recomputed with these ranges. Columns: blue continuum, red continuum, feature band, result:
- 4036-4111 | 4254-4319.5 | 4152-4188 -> 0.4 angstroms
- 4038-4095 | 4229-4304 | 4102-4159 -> 3.8 angstroms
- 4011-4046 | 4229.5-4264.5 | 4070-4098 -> 2.2 angstroms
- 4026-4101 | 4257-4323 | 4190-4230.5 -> -1.2 angstroms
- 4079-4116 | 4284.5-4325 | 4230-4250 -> -1.8 angstroms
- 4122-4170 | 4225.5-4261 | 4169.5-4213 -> 0.3 angstroms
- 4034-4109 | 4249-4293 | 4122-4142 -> -0.4 angstroms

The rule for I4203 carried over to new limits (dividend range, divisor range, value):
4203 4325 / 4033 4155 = 1.12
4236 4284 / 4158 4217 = 1.07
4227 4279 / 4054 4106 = 1.18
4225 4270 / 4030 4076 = 1.08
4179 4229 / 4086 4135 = 1.20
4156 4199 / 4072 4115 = 1.17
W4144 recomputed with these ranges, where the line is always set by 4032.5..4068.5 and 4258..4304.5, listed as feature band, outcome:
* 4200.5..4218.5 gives 0.01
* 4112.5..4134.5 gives 0.08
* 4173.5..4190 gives 0.06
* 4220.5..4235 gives 0.03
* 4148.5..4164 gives 0.03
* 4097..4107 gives 0.39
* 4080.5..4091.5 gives 0.06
